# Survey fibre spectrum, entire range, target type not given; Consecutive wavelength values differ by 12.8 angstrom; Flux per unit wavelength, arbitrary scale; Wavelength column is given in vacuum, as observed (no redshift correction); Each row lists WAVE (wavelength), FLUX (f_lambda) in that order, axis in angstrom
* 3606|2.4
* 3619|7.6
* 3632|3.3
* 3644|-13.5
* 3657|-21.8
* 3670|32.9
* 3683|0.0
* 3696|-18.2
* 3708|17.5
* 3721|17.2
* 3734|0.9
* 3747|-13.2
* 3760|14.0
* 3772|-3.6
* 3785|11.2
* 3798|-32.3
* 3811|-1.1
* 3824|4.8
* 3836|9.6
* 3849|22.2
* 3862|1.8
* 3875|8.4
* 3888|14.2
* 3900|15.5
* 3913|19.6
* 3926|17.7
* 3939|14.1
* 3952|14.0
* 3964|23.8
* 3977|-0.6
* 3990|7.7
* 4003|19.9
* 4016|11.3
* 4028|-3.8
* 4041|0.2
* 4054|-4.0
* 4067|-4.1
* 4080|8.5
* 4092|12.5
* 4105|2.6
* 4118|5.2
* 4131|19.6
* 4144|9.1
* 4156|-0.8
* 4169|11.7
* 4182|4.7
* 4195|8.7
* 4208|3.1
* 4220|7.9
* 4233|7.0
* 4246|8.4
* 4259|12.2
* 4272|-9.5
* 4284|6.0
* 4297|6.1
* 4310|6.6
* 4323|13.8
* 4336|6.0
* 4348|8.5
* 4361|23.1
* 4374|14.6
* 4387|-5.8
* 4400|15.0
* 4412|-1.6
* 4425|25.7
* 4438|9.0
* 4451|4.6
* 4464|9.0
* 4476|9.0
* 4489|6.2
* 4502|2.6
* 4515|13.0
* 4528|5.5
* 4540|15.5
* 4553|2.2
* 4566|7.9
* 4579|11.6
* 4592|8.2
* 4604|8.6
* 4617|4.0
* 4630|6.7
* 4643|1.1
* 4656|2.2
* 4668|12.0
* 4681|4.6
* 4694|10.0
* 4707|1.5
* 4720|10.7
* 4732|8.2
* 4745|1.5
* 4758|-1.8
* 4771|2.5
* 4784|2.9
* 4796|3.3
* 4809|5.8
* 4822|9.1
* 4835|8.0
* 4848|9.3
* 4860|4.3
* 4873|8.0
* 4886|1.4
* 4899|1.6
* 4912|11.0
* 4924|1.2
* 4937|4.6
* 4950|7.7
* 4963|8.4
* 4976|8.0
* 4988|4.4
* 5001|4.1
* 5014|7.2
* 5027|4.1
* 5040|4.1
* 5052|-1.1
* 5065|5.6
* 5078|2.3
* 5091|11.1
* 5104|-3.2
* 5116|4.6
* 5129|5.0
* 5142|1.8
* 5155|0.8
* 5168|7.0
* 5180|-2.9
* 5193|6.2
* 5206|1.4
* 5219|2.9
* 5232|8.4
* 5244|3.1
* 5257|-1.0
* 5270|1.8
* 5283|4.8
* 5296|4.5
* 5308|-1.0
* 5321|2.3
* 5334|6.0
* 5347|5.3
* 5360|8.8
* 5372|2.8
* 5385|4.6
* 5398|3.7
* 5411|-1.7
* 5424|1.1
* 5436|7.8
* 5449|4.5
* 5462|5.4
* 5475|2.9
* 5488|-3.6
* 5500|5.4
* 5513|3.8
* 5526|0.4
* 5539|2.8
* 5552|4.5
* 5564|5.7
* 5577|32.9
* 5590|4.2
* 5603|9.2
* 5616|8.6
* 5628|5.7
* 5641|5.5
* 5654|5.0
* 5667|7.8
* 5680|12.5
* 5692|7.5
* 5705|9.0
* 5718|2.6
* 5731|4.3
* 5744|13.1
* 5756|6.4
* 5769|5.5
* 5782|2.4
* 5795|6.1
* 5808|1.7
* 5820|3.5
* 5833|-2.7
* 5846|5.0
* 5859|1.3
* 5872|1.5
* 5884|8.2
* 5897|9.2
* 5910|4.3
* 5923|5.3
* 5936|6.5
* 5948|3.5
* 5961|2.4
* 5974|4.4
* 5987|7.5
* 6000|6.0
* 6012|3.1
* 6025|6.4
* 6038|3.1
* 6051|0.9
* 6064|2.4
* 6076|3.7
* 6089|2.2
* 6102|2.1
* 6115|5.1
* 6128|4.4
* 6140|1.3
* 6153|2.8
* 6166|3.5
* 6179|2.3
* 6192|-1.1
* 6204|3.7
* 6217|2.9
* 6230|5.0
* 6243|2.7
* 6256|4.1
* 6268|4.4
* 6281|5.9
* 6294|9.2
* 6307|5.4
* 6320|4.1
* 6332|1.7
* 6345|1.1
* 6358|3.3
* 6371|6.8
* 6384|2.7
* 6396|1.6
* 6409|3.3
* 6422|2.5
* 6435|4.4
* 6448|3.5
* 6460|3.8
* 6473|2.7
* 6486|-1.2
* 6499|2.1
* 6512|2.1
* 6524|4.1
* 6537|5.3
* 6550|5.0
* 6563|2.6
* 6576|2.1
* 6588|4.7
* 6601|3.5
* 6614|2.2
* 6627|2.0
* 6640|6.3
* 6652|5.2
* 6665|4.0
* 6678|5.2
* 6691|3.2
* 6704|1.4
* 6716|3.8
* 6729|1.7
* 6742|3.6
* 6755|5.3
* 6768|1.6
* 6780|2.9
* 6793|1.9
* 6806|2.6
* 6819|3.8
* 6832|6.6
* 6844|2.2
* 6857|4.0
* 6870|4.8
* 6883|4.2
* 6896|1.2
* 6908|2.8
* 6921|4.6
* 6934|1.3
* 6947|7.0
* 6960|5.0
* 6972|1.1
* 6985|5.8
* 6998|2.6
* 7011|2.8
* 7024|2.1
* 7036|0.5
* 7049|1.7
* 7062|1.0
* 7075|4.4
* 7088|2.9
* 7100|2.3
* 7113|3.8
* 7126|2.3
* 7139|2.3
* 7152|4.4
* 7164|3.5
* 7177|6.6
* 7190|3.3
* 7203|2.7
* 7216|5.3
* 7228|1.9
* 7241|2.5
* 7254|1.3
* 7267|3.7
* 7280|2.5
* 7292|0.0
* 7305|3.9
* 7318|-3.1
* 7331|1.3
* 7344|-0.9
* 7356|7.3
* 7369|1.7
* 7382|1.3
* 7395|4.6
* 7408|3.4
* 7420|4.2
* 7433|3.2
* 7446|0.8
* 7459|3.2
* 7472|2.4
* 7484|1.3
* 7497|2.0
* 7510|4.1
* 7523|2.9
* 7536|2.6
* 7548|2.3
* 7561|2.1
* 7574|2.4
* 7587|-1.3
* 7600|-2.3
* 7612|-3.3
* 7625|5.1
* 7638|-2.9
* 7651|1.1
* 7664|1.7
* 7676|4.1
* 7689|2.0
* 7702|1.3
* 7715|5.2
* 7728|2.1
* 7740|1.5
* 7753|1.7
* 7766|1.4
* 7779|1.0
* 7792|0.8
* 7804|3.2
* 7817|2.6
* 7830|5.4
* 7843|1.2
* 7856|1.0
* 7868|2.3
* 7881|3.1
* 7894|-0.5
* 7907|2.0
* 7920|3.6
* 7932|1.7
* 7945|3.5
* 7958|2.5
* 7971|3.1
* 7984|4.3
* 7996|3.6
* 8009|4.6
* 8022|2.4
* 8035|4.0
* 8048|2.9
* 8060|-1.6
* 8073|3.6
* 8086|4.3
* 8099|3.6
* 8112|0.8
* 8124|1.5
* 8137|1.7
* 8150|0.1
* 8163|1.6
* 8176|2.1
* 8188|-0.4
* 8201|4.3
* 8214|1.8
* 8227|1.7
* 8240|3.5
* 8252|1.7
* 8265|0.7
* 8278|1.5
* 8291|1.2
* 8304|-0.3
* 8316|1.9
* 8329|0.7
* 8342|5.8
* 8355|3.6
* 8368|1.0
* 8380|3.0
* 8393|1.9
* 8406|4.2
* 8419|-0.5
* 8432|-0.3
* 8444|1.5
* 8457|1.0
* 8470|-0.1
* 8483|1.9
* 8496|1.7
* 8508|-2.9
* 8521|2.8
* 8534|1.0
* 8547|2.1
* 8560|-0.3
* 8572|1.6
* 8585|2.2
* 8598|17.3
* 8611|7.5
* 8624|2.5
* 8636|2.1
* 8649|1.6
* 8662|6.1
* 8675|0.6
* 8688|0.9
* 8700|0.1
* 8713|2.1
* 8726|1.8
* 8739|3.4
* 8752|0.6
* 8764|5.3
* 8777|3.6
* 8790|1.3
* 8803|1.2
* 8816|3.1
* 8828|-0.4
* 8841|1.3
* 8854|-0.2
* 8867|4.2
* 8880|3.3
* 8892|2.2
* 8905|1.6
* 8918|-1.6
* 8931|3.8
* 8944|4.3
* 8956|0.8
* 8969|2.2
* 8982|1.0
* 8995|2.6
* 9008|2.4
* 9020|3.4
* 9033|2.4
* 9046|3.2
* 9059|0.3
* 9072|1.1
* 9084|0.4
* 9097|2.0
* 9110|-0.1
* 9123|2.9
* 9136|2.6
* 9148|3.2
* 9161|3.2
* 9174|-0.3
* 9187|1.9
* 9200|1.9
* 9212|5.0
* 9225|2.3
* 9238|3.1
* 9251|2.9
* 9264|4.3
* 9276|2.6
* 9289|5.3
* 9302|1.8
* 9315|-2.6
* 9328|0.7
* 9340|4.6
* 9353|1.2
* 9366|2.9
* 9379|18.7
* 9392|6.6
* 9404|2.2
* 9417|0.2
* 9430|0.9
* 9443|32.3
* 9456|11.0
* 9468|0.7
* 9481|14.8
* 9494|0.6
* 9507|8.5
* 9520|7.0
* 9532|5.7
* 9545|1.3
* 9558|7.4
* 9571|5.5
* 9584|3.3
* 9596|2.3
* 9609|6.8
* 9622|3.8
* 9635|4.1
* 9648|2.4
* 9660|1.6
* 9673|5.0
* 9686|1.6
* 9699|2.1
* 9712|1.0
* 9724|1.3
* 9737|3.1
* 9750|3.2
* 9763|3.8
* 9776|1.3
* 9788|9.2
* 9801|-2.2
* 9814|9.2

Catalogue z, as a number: 1.31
